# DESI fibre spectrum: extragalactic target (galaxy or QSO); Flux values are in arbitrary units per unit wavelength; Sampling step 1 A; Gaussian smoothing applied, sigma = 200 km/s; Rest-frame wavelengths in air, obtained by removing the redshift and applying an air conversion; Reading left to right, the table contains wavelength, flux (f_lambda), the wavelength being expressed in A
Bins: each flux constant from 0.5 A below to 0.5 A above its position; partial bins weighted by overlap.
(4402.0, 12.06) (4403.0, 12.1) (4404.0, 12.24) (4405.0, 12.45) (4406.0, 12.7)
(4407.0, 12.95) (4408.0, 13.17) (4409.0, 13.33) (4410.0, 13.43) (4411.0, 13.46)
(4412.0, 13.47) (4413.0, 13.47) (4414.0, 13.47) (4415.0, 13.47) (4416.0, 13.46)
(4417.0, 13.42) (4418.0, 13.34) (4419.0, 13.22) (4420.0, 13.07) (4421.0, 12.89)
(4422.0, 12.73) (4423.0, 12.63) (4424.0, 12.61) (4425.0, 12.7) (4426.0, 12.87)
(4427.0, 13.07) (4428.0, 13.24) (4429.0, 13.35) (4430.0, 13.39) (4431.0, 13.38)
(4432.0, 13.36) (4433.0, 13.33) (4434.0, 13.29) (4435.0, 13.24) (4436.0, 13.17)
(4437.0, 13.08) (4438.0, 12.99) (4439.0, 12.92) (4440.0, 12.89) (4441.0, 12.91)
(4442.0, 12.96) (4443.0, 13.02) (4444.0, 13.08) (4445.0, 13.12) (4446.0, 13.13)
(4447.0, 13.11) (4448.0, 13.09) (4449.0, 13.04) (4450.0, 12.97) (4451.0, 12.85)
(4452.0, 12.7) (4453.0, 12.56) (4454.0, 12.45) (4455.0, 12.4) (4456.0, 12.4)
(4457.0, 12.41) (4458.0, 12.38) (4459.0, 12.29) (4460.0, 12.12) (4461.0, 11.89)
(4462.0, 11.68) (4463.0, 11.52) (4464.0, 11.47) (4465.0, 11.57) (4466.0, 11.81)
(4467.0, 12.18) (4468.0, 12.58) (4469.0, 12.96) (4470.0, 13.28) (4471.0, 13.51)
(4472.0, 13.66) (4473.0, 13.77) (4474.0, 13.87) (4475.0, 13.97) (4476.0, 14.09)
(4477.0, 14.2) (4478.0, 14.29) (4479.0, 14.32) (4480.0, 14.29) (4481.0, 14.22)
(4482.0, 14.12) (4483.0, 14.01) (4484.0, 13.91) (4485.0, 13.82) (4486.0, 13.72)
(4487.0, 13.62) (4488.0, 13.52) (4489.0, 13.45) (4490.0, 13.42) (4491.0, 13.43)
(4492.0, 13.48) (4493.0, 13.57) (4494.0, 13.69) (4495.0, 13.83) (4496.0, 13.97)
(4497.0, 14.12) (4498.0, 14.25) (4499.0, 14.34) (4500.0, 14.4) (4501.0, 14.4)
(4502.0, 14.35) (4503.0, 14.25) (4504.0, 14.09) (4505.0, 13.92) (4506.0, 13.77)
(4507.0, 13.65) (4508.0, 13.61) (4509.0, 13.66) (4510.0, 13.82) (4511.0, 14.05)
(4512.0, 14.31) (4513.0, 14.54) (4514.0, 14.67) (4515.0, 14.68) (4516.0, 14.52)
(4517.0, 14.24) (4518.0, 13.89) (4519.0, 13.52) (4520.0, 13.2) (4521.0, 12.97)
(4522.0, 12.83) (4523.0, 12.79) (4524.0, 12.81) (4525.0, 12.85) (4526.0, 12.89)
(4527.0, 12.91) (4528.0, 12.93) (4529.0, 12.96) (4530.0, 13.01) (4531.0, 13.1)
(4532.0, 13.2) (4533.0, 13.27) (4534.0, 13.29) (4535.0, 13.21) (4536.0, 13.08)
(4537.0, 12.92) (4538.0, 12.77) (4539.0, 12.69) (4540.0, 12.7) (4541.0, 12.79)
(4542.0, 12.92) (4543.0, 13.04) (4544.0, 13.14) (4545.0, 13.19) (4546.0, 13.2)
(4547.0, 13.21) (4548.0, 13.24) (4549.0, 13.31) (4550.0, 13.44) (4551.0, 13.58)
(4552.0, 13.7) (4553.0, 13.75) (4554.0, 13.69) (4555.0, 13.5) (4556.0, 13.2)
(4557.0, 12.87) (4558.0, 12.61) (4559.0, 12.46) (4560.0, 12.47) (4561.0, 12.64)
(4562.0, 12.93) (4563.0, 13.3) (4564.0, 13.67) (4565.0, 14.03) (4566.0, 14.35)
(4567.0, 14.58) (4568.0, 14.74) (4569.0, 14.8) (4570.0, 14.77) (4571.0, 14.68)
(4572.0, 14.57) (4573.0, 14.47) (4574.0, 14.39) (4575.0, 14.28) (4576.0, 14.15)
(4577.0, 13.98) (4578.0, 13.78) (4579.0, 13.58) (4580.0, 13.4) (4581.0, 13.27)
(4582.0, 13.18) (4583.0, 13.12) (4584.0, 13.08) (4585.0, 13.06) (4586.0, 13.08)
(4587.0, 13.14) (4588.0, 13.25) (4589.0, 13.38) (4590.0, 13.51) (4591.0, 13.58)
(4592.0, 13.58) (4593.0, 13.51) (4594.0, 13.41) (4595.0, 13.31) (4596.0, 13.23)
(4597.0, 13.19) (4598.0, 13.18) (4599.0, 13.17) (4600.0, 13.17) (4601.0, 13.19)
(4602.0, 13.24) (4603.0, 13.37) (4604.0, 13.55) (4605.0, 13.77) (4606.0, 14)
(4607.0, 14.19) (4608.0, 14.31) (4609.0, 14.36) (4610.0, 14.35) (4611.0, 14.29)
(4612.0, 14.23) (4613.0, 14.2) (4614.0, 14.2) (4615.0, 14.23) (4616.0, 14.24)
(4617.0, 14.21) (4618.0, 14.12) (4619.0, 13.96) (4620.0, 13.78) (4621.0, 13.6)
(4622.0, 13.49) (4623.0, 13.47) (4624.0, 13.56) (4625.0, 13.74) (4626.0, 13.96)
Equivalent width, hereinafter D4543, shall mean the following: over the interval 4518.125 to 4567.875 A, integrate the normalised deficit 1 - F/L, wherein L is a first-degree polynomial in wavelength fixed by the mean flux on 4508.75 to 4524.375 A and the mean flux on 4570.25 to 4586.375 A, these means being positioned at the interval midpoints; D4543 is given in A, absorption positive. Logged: 2.20 A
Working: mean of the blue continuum 13.8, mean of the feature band 13.2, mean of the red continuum 13.8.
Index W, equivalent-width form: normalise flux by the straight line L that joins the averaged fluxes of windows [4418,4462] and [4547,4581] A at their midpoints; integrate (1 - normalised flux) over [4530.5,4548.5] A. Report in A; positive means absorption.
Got 0.7 A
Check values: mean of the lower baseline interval 12.9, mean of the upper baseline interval 13.7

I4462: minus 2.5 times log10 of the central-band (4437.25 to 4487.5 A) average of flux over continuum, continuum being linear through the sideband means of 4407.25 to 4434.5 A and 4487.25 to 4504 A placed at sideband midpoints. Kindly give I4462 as 0.045 mag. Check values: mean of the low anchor 13.2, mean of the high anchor 13.9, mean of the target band 13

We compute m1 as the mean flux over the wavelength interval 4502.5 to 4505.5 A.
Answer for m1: 14.1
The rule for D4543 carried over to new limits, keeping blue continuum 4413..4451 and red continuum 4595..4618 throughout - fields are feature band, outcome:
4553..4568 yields 0.3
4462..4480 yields 0.2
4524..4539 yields 0.6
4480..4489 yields -0.4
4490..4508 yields -0.8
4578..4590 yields 0.4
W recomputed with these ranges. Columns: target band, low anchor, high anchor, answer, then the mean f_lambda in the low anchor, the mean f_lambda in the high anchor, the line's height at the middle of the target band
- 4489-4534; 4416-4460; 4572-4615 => -1.3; 13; 13.7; 13.3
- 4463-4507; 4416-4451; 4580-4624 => -1.3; 13.1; 13.6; 13.2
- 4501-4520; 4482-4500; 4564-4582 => -0.2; 13.8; 14.2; 13.9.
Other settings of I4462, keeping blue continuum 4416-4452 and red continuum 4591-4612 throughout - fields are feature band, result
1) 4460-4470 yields 0.10 mag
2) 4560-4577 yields -0.04 mag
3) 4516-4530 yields 0.02 mag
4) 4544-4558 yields 0.01 mag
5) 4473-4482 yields -0.07 mag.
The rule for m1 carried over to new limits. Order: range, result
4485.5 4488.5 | 13.6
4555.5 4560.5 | 12.7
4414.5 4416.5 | 13.5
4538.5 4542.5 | 12.8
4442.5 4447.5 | 13.1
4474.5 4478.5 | 14.1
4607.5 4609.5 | 14.3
